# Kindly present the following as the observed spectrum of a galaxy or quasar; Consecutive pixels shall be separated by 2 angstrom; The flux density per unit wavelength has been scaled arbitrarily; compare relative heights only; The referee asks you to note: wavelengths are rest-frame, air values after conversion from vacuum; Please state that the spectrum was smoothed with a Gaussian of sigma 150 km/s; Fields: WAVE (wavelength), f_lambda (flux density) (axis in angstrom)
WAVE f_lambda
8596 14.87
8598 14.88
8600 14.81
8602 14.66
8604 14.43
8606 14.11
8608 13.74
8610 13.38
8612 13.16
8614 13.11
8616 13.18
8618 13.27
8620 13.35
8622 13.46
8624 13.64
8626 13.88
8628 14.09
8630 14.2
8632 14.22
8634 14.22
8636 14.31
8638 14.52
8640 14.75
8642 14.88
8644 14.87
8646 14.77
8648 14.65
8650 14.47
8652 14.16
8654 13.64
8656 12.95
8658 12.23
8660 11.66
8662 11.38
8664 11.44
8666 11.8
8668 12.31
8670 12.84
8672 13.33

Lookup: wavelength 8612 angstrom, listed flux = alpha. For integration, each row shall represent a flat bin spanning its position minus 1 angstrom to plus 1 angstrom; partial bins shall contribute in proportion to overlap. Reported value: 13.16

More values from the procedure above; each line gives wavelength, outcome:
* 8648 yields 14.65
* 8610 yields 13.38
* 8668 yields 12.31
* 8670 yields 12.84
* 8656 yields 12.95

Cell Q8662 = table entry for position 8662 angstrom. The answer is 11.38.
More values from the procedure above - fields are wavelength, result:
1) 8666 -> 11.8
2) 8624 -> 13.64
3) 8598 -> 14.88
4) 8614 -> 13.11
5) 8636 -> 14.31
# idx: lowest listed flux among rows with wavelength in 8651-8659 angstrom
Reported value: 12.23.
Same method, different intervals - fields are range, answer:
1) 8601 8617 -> 13.11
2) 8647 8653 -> 14.16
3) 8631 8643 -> 14.22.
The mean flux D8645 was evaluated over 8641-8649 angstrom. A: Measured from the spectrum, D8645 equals 14.8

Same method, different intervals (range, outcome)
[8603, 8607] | 14.3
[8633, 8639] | 14.3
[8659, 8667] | 11.6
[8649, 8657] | 13.8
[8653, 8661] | 12.6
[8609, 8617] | 13.2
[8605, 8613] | 13.6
